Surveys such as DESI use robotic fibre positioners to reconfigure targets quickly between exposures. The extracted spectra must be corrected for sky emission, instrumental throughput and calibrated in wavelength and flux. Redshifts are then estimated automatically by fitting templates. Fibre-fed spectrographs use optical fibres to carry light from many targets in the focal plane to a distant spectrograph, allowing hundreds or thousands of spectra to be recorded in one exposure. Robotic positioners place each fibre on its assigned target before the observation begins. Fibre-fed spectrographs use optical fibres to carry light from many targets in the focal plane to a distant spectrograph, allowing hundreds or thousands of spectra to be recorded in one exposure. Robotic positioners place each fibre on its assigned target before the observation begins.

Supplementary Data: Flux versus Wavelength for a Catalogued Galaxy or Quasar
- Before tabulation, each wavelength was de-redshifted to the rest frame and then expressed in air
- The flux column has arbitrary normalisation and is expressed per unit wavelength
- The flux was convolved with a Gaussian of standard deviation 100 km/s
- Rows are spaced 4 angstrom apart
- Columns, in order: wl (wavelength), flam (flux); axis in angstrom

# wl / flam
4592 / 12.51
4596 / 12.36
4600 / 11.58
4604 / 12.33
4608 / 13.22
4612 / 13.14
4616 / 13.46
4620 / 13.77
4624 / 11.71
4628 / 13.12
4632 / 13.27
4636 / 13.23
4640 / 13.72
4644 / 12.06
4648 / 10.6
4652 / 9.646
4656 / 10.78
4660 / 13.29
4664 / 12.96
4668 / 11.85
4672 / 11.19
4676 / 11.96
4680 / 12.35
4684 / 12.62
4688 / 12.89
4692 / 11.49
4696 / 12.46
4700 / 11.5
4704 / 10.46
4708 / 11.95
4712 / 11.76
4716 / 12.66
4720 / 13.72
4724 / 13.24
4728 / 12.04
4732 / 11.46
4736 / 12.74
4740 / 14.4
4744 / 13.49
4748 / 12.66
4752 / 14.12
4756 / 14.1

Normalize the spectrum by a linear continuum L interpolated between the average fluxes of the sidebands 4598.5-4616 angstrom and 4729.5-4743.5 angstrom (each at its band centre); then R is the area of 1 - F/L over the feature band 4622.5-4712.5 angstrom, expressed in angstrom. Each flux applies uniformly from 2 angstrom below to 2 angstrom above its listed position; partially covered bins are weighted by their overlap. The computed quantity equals 5.3 angstrom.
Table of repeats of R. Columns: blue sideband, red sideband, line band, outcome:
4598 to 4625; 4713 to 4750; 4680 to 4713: 2.42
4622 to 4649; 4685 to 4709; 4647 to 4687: 1.34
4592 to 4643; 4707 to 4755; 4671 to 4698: 1.50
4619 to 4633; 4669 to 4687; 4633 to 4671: 1.38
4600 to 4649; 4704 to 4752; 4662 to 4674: 0.71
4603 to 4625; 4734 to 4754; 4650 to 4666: 1.83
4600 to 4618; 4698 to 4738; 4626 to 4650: 0.04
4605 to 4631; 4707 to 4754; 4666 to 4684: 1.44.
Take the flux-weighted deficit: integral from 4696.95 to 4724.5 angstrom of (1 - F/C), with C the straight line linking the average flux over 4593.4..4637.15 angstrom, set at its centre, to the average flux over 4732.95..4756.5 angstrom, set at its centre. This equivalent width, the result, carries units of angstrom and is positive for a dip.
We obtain 2.4 angstrom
